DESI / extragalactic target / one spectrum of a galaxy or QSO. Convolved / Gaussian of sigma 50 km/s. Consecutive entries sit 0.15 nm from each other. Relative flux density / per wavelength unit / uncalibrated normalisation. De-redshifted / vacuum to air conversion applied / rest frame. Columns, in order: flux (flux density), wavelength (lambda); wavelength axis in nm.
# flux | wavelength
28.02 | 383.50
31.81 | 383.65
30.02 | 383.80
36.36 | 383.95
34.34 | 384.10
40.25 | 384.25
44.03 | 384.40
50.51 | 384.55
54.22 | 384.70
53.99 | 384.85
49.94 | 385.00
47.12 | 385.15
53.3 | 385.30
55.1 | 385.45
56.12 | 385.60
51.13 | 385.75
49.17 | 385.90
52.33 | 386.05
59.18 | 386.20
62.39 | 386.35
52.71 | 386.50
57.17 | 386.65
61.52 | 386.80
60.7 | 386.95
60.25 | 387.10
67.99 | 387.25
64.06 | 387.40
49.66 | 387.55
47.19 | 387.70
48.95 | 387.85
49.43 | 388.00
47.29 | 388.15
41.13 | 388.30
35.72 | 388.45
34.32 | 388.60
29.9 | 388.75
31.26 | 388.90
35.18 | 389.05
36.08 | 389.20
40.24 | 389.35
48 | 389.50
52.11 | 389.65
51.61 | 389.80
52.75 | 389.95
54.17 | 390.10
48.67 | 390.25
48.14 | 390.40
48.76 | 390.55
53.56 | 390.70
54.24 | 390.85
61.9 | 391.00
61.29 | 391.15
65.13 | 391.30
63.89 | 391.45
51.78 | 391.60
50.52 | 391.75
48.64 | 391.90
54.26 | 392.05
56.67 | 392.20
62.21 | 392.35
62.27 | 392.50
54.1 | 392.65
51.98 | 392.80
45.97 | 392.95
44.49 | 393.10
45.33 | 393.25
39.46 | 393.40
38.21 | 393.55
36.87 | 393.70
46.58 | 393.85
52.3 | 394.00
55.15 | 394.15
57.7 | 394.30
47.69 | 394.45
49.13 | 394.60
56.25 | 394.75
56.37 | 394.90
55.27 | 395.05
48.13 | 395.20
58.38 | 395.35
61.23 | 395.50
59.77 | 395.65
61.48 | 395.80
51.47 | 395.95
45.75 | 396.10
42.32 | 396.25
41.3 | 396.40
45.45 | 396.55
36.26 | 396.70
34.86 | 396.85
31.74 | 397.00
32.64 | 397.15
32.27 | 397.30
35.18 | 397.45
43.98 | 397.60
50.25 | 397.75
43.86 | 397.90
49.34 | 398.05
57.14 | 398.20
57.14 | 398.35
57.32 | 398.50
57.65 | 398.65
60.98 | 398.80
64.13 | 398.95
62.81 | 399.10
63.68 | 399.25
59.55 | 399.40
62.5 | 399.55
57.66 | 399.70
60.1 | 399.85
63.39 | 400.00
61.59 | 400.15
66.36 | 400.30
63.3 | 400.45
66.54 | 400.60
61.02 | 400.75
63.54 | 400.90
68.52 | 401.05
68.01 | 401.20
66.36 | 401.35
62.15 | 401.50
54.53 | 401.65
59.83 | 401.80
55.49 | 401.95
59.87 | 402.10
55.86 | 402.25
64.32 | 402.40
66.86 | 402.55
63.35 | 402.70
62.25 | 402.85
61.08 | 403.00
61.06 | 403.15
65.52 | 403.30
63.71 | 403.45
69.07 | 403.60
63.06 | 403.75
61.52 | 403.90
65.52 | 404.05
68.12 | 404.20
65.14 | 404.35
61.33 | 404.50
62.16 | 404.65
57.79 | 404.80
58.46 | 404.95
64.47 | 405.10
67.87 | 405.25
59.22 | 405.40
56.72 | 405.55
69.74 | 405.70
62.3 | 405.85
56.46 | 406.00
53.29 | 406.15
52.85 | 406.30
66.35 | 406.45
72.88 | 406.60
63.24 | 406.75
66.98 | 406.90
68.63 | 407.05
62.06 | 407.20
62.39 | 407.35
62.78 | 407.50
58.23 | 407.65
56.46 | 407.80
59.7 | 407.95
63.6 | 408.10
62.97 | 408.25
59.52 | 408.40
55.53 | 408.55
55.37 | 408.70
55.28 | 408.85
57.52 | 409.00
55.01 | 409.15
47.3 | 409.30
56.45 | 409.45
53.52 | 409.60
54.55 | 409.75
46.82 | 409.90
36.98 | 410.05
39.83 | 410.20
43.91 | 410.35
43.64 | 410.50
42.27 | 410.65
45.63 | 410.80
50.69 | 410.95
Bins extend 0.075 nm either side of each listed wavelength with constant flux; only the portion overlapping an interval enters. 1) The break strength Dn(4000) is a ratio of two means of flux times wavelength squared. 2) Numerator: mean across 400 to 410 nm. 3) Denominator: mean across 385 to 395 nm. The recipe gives 1.29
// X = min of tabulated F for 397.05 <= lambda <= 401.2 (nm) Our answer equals 32.27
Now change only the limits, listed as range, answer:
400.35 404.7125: 54.53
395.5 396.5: 41.3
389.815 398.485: 31.74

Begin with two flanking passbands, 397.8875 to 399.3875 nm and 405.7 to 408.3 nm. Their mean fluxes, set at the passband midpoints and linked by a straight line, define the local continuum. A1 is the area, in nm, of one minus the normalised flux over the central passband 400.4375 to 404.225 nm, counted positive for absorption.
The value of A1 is -0.20 nm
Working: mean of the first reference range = 58.1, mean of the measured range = 63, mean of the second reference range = 62.1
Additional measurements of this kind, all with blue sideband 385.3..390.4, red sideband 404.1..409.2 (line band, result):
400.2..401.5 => -0.168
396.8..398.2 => 0.386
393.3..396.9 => 0.338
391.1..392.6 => -0.152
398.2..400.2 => -0.134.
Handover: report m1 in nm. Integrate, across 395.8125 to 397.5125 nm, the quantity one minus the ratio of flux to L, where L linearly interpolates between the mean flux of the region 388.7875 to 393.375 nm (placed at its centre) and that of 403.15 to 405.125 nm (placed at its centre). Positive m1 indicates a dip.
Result 0.49 nm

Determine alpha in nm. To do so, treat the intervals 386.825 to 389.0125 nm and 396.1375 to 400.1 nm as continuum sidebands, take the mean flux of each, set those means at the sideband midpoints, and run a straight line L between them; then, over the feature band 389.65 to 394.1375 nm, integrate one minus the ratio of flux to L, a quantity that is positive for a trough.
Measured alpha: -0.30 nm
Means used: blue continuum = 47.8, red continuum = 50.2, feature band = 52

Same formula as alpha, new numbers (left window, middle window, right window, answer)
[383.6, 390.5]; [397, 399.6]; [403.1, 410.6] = 0.132 nm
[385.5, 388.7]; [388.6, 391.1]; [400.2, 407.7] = 0.364 nm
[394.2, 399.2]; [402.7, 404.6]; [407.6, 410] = -0.375 nm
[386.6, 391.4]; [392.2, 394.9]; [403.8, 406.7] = 0.166 nm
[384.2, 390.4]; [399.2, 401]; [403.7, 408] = -0.127 nm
